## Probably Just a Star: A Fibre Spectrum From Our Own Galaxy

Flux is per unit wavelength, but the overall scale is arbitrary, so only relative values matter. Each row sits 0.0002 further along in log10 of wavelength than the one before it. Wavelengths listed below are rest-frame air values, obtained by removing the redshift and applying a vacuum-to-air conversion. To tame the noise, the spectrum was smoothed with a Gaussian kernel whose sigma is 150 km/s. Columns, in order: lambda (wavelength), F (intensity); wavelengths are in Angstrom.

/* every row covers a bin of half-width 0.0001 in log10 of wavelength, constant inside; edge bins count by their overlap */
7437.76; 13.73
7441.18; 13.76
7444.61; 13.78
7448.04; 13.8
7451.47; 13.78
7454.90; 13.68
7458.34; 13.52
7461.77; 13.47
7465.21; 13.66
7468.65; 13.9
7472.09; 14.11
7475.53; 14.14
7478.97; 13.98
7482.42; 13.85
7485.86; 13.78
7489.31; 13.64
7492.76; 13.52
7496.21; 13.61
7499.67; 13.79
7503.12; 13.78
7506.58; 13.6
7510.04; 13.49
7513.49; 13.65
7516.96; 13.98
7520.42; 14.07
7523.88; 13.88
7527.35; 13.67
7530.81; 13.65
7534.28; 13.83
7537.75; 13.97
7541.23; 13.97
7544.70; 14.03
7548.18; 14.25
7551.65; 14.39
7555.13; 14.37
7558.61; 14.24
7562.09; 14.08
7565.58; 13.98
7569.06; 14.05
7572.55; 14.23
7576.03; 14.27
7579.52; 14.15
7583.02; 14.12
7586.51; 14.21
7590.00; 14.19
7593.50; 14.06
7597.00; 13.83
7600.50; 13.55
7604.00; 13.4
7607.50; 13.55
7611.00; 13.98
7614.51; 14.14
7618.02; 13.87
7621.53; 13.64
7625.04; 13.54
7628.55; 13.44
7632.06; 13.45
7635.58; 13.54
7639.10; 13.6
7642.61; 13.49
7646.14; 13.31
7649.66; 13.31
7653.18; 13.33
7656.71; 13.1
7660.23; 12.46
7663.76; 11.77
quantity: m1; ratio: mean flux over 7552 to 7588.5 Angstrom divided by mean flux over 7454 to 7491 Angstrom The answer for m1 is 1.03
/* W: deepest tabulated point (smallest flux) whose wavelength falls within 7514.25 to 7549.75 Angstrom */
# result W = 13.65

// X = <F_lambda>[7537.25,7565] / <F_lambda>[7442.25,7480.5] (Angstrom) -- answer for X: 1.03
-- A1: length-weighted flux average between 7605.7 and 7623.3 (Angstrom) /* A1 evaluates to 13.8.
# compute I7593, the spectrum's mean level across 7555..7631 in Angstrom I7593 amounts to 13.9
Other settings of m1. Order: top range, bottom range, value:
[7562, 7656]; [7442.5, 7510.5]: 1.00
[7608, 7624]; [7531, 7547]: 1.00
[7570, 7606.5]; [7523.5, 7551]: 1.00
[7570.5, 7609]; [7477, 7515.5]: 1.02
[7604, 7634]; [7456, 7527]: 0.99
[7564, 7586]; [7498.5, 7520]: 1.03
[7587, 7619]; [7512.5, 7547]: 1.00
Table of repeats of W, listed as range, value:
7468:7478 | 13.9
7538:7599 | 13.83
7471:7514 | 13.49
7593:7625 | 13.4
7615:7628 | 13.54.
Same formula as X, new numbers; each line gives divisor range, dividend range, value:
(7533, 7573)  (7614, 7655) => 0.96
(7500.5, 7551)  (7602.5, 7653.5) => 0.98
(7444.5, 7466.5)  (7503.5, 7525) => 1.01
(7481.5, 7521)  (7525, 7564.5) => 1.02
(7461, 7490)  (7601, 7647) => 0.98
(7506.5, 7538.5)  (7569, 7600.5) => 1.02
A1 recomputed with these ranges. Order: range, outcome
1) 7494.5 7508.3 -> 13.7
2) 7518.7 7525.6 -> 14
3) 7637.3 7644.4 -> 13.5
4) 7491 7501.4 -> 13.6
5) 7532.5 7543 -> 13.9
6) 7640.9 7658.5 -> 13.3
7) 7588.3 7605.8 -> 13.8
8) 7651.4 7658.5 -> 13.2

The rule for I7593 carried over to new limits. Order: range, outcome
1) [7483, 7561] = 13.9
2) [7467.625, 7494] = 13.9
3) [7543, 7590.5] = 14.2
